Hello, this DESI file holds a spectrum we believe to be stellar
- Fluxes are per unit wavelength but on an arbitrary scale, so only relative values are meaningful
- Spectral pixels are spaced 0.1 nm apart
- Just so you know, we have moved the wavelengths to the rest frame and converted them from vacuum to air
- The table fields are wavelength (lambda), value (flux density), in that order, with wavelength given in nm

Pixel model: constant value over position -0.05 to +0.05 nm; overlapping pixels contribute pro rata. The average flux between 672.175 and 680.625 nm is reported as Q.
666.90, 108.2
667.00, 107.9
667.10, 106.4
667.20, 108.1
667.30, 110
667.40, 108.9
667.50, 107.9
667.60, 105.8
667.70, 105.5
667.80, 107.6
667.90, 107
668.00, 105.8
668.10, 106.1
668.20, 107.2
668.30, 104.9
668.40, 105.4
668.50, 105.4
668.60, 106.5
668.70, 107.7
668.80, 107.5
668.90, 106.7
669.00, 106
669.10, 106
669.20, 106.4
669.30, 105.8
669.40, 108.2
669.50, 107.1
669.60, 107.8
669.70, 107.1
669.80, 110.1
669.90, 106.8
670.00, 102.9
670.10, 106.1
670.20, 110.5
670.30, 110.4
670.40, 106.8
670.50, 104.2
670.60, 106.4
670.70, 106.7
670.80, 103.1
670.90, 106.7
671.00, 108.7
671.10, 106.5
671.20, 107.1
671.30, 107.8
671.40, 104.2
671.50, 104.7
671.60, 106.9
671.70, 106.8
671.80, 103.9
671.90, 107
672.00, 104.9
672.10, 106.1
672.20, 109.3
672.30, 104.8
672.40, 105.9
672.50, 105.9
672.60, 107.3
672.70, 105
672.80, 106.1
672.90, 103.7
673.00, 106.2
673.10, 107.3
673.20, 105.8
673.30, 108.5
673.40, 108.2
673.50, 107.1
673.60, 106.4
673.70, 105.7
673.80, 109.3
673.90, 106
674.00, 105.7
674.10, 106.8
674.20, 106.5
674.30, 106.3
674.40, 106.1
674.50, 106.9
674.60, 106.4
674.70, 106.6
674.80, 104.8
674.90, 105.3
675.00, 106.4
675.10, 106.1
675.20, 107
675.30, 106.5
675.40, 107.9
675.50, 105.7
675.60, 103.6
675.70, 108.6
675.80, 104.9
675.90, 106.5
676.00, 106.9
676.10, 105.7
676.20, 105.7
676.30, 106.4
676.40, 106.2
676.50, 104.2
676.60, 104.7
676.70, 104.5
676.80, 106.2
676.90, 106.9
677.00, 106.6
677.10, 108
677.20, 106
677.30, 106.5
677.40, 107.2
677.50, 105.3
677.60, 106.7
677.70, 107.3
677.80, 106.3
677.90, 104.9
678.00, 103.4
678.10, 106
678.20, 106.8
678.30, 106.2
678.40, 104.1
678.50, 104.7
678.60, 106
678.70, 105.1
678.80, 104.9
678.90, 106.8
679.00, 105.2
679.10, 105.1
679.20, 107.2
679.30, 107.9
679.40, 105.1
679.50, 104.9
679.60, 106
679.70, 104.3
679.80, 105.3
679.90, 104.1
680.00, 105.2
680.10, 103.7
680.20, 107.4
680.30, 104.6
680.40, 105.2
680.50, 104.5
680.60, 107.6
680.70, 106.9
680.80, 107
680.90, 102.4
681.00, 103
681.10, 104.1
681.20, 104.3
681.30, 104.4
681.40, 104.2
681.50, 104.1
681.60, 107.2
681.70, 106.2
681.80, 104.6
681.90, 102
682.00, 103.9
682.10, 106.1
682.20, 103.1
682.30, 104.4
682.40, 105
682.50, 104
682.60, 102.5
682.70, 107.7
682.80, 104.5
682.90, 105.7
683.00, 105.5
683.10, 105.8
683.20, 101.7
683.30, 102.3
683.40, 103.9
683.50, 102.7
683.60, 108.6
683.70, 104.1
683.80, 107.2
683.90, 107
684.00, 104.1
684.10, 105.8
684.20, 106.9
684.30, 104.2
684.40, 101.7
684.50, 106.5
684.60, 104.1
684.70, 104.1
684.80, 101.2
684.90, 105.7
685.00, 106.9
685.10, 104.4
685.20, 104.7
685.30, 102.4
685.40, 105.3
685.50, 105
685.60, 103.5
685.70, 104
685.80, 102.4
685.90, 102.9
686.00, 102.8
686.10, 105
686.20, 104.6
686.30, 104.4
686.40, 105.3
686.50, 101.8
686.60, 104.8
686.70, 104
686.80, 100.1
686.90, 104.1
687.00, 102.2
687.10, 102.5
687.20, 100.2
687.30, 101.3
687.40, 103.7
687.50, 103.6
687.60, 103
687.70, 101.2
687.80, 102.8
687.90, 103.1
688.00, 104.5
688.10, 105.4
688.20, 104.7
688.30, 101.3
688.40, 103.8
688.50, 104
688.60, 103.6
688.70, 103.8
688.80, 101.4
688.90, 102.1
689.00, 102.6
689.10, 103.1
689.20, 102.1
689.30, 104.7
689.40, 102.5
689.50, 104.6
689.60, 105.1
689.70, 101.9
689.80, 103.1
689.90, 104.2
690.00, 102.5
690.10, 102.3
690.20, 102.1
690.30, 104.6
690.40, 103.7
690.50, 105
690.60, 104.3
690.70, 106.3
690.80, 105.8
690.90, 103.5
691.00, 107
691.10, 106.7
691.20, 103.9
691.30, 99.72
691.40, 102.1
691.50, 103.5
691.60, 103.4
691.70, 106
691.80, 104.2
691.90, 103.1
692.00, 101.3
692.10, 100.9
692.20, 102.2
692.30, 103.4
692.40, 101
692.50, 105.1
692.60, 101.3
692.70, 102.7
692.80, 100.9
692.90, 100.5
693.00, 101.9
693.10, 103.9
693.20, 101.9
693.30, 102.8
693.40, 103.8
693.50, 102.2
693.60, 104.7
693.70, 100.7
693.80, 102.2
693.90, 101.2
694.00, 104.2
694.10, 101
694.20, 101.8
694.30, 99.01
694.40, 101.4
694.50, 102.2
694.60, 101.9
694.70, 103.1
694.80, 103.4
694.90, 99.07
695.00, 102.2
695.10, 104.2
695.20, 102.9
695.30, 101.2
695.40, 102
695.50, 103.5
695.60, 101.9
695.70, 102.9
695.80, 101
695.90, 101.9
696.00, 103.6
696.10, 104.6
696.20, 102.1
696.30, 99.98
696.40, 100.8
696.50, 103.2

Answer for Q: 106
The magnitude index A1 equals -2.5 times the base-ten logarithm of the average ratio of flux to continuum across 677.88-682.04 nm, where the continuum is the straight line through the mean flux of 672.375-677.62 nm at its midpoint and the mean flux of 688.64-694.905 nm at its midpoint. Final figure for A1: 0.00 mag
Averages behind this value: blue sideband 106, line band 105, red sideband 103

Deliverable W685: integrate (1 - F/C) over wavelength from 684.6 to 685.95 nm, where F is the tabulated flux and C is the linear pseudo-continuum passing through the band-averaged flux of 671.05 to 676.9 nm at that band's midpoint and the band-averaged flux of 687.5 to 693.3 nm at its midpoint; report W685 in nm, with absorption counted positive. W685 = 0.00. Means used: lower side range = 106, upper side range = 103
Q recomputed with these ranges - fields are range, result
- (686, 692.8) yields 103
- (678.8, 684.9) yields 105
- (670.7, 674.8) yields 106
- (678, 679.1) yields 105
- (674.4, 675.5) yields 106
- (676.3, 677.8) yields 106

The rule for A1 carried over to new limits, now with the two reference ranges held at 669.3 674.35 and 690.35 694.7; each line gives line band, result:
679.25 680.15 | 0.000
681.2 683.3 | 0.002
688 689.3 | 0.003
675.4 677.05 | -0.001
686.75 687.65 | 0.016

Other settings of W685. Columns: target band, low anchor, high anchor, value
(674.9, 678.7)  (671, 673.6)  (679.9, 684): -0.013 nm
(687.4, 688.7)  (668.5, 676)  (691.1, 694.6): -0.001 nm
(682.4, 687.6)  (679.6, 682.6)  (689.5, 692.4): 0.010 nm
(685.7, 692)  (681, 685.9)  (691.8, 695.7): -0.007 nm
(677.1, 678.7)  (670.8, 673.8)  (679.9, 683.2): -0.007 nm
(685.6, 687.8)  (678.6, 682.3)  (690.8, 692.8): 0.022 nm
